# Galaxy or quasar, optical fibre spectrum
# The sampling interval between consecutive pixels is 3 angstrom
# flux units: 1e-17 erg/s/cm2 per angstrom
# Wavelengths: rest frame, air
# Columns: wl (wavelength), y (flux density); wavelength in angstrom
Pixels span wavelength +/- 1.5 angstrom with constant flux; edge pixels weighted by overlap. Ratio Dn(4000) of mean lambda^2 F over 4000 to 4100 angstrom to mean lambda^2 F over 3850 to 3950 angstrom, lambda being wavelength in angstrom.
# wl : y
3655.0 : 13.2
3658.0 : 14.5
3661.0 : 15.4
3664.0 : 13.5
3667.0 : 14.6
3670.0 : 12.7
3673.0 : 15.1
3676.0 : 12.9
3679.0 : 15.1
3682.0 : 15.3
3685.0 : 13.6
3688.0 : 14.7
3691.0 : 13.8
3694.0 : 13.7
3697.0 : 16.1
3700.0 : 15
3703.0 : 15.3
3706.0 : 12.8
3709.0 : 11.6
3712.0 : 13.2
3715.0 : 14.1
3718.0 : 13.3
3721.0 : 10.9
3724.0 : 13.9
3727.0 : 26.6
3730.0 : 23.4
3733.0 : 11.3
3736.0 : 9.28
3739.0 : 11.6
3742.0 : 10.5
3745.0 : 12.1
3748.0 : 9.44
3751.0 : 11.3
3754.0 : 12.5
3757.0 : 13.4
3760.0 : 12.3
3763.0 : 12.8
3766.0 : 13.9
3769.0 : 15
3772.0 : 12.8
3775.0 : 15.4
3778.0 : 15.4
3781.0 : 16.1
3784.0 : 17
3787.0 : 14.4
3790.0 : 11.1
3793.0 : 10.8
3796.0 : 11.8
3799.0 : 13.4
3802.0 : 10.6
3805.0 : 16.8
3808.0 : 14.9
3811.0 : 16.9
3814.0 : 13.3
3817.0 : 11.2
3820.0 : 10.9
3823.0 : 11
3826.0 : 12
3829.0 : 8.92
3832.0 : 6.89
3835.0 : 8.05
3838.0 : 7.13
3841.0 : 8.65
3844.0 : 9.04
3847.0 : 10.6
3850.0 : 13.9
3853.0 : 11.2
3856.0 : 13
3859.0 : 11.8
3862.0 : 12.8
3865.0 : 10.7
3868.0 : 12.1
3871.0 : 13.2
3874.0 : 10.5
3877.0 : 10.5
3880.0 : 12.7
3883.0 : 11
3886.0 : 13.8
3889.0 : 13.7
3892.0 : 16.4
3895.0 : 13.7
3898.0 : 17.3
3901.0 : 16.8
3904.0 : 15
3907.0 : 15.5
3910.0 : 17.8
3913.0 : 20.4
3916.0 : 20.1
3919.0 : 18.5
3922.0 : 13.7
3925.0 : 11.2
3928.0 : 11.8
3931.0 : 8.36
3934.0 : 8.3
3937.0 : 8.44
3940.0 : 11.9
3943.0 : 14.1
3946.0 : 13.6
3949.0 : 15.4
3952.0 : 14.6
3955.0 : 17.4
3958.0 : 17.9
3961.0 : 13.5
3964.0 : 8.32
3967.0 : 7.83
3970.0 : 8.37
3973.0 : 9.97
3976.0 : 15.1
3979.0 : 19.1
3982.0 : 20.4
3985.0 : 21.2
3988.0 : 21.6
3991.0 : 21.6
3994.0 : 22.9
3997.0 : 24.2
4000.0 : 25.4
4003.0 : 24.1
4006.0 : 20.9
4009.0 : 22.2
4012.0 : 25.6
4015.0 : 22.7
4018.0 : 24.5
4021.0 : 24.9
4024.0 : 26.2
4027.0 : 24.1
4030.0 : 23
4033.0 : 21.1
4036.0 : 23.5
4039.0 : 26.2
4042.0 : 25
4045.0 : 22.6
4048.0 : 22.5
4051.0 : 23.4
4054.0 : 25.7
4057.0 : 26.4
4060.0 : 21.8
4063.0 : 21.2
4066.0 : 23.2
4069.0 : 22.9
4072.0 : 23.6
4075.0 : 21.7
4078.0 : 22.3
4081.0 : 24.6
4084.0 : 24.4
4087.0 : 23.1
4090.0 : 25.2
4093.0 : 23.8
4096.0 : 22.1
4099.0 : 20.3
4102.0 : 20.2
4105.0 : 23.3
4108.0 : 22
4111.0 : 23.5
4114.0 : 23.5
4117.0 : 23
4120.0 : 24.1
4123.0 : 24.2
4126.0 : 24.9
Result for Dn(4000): 1.88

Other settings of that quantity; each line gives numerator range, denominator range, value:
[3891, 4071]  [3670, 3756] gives 1.56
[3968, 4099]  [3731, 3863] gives 2.08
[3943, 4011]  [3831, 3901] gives 1.57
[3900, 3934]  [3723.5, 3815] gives 1.17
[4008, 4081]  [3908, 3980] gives 1.84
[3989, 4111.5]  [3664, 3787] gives 1.97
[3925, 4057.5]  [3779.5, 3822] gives 1.55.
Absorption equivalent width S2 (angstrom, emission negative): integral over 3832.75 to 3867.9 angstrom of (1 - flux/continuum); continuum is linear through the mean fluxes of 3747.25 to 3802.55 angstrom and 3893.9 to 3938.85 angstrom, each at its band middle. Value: 8.3 angstrom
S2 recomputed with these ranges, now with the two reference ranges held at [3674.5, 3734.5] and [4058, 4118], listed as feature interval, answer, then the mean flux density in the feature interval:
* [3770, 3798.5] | 4.5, 13.9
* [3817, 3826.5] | 3.3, 11.2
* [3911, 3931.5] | 4.3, 15.3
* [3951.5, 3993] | 9.8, 15.6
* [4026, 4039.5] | -1.1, 23.4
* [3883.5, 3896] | 3.0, 14.2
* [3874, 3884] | 3.9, 11.3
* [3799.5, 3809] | 1.6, 14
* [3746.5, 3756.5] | 2.8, 11.3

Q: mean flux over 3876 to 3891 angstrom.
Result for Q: 12.5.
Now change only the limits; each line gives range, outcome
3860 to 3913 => 13.9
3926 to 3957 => 12.5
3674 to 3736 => 14.7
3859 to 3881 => 11.8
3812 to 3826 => 11.8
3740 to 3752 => 10.8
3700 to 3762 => 13.5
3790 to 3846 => 11.2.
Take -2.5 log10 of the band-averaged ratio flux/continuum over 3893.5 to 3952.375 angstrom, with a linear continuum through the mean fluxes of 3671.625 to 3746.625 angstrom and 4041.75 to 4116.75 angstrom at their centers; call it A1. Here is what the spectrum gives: 0.32 mag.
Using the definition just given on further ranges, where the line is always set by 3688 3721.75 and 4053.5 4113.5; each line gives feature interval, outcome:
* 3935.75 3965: 0.40 mag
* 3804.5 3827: 0.23 mag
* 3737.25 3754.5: 0.30 mag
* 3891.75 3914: 0.13 mag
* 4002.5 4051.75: -0.10 mag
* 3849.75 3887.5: 0.42 mag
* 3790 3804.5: 0.32 mag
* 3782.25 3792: 0.12 mag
